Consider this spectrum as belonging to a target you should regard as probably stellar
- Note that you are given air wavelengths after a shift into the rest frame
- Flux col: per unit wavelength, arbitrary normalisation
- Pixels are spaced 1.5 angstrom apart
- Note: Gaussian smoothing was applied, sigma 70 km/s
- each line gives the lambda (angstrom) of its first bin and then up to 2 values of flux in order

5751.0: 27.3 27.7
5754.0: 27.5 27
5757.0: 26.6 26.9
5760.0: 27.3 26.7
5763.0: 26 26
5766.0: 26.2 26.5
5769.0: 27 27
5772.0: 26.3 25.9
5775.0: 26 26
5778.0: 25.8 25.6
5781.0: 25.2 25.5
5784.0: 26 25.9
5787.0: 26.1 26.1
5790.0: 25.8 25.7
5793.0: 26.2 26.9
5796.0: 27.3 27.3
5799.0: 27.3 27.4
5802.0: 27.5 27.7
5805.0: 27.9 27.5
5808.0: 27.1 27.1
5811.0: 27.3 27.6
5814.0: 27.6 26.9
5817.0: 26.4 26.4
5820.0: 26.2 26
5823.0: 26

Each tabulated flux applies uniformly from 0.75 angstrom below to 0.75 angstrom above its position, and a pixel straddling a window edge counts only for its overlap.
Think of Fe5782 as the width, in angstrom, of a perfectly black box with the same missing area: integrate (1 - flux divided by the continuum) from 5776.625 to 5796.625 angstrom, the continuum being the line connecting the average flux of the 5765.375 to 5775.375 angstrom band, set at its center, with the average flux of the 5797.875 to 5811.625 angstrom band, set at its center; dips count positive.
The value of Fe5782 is 0.7 angstrom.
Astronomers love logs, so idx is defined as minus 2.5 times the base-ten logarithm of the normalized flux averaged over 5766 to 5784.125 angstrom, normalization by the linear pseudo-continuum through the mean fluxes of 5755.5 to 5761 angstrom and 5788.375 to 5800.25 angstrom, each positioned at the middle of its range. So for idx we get 0.03 mag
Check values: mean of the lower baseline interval 26.9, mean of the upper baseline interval 26.6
